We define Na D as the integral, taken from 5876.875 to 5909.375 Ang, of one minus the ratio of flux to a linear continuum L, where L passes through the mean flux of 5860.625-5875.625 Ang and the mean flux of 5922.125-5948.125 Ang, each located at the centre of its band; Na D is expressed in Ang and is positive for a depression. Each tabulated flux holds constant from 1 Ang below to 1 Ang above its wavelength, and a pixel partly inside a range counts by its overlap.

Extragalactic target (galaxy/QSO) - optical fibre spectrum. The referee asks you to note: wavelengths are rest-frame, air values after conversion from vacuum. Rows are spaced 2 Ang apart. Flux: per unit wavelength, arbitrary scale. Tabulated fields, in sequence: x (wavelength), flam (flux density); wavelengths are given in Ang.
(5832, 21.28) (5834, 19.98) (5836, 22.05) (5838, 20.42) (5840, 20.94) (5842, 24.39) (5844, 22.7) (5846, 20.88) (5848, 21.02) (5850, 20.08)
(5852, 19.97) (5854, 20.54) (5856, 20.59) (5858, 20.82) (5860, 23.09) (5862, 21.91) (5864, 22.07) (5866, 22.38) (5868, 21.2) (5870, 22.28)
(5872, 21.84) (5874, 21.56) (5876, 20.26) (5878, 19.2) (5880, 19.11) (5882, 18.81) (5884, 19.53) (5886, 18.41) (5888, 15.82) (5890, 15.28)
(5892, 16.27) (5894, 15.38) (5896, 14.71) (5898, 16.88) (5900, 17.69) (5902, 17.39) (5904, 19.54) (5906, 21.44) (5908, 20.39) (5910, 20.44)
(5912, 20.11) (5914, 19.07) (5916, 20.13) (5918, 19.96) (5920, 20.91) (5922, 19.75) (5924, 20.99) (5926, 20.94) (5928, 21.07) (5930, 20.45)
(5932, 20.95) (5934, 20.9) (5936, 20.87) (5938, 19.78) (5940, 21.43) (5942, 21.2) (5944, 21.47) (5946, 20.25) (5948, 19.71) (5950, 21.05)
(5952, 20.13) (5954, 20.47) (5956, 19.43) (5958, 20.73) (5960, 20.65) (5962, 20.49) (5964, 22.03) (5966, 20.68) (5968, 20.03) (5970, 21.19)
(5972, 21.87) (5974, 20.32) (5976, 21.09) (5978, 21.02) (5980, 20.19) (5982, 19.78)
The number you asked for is 5.4 Ang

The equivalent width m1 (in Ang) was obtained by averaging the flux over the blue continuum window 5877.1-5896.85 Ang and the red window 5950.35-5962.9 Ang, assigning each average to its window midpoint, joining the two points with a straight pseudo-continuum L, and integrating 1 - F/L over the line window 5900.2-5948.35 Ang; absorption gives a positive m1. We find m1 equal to -3.6 Ang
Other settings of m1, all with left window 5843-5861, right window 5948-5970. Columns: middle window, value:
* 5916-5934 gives 0.09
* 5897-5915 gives 1.38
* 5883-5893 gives 1.84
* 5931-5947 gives -0.16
